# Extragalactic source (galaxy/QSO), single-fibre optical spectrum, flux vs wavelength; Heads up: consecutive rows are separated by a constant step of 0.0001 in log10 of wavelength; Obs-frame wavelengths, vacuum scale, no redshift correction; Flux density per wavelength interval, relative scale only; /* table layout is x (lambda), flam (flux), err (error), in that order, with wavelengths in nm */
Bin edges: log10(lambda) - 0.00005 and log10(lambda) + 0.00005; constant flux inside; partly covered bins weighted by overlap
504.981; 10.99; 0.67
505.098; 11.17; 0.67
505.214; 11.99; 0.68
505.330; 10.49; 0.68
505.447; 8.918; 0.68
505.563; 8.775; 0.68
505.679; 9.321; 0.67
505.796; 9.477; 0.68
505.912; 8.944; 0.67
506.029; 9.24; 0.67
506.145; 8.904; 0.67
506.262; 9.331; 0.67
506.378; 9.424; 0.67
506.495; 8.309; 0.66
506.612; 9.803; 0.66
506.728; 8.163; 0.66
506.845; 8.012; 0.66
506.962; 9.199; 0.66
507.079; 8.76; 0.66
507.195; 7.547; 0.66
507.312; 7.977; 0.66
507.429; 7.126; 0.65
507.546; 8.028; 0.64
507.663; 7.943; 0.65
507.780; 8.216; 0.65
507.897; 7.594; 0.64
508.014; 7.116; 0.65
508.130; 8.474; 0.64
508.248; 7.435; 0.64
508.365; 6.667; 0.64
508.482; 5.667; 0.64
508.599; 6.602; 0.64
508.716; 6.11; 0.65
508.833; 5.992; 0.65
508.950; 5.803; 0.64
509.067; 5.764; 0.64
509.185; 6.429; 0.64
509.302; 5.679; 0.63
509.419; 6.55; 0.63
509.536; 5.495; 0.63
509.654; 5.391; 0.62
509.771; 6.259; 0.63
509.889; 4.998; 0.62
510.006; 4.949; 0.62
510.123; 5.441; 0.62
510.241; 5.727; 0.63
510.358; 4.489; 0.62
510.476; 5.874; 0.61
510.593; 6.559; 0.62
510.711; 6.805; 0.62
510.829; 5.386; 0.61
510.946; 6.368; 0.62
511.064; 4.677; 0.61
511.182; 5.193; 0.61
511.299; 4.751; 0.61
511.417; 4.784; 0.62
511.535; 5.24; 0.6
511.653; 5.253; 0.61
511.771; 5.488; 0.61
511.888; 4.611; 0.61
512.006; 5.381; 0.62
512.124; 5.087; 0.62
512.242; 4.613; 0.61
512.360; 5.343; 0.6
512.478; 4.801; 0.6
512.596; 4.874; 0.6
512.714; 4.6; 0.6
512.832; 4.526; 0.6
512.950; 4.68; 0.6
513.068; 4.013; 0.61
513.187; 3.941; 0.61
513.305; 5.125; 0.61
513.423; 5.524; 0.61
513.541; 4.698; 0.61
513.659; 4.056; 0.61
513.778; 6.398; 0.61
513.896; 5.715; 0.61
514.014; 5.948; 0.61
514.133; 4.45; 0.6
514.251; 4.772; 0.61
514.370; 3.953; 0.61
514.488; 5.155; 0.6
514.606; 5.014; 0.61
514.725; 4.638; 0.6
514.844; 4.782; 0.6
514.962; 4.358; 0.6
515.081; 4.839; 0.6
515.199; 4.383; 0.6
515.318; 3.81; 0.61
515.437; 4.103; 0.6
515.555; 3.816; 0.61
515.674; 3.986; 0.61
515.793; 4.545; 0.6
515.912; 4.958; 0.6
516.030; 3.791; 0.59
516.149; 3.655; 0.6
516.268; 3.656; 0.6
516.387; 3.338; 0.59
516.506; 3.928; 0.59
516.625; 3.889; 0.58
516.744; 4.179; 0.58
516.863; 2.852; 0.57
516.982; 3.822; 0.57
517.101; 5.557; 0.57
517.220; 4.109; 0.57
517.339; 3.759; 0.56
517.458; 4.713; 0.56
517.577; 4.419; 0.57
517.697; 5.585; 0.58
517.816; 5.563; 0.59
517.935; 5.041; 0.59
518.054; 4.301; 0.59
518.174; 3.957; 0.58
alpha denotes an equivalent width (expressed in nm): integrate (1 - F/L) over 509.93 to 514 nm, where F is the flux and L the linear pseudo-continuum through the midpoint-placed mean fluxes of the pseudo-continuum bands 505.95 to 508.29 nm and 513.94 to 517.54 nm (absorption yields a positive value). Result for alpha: 0.60 nm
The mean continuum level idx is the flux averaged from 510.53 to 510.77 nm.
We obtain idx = 6.66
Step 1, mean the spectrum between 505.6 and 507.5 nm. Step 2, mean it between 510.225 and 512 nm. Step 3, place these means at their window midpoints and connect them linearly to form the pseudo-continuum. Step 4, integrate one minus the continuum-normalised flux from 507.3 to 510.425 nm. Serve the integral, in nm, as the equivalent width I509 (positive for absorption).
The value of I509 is 0.290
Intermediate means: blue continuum 8.72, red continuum 5.41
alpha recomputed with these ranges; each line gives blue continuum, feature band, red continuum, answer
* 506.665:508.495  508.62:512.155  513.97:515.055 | 0.54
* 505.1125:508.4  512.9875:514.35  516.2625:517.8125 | 0.17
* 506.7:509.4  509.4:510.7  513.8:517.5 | 0.17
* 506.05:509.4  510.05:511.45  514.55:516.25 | 0.17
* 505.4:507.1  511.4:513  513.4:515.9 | 0.27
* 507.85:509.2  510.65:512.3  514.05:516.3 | 0.11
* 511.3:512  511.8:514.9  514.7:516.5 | -0.14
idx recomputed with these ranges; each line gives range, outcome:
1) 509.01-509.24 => 6.07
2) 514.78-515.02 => 4.57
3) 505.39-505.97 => 9.1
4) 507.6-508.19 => 7.87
